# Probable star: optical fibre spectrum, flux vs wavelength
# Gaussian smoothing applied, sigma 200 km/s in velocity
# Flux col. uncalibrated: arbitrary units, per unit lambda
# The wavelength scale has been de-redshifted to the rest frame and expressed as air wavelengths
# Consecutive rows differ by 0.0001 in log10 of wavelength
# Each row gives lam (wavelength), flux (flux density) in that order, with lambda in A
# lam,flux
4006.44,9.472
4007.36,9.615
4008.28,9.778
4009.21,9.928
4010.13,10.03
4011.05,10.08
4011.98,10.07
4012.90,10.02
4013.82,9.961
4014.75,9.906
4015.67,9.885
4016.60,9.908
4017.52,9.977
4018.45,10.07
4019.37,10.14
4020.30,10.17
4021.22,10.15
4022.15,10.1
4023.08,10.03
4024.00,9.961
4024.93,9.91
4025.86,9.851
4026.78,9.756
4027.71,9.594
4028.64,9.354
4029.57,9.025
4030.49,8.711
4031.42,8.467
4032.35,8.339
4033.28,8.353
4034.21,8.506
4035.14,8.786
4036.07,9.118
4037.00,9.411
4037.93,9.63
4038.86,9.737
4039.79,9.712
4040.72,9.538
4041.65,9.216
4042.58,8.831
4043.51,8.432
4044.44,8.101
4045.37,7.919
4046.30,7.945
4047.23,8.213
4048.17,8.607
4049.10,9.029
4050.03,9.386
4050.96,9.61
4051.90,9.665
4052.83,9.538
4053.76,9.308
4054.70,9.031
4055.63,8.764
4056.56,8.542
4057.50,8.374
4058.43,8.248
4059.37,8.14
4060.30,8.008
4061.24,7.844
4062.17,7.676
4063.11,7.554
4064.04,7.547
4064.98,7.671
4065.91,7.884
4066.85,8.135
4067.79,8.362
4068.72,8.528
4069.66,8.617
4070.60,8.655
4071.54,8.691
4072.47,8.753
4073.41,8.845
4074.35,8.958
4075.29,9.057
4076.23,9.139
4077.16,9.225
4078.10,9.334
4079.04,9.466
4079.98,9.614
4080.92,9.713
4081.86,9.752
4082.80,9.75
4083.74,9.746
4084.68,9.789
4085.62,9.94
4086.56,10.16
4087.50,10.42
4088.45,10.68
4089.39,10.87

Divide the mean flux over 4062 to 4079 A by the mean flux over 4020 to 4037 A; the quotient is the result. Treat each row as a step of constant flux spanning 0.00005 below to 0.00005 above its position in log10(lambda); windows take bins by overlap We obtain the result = 0.91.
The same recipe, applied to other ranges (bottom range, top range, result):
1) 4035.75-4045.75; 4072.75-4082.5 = 1.03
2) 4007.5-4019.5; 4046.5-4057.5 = 0.90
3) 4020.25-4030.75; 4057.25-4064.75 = 0.81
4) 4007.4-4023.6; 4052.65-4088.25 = 0.89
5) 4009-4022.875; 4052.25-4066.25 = 0.83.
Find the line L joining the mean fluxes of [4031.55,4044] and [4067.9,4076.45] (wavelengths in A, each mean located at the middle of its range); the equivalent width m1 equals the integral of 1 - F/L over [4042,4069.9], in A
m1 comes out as 1.4 A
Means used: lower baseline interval 9.03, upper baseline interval 8.78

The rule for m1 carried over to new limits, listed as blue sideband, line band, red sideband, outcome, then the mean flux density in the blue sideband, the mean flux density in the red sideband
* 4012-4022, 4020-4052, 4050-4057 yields 1.5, 10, 9.23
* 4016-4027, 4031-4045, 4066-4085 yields 1.1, 10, 9.08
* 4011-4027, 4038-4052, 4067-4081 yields 0.9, 10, 8.96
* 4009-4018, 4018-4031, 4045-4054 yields -0.1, 9.98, 8.93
